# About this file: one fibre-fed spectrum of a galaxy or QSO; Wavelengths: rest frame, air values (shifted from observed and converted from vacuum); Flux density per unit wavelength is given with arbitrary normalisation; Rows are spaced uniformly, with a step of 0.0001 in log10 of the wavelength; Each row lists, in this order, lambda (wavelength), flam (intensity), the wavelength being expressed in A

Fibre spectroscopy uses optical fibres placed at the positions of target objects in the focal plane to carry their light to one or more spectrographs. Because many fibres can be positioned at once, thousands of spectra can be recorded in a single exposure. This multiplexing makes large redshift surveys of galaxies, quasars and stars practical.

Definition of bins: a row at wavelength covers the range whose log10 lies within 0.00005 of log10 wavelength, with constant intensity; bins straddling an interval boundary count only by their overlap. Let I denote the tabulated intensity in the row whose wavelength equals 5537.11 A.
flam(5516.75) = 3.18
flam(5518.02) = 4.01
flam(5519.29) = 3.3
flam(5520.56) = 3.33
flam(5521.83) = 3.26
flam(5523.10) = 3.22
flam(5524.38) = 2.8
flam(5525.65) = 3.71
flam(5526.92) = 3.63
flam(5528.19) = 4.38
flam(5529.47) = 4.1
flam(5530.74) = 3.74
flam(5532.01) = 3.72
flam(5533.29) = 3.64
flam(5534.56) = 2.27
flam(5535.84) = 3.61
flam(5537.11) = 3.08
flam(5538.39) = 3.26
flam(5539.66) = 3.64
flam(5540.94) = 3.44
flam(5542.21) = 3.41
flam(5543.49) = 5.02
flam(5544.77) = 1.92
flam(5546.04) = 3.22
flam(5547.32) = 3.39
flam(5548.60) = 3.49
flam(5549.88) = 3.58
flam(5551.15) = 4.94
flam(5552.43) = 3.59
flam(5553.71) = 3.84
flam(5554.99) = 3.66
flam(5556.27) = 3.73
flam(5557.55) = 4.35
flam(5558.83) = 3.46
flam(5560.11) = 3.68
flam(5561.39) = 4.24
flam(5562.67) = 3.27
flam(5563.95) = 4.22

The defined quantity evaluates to 3.08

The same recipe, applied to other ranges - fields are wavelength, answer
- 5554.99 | 3.66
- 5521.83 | 3.26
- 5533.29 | 3.64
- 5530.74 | 3.74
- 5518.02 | 4.01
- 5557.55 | 4.35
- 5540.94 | 3.44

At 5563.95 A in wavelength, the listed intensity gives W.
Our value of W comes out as 4.22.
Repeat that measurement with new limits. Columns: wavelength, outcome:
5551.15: 4.94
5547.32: 3.39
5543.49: 5.02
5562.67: 3.27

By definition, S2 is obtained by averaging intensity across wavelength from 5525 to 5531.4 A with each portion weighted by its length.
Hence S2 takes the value 3.91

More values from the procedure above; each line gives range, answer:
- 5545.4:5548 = 3.31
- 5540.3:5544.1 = 3.95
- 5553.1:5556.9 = 3.74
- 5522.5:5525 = 3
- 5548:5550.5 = 3.53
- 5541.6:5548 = 3.39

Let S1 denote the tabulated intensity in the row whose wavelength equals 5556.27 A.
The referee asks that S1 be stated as 3.73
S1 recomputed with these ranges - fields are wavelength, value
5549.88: 3.58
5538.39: 3.26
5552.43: 3.59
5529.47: 4.1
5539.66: 3.64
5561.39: 4.24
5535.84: 3.61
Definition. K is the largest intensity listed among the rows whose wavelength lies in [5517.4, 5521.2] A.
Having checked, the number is 4.01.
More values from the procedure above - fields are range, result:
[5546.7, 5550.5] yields 3.58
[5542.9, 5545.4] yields 5.02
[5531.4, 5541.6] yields 3.72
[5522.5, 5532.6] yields 4.38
